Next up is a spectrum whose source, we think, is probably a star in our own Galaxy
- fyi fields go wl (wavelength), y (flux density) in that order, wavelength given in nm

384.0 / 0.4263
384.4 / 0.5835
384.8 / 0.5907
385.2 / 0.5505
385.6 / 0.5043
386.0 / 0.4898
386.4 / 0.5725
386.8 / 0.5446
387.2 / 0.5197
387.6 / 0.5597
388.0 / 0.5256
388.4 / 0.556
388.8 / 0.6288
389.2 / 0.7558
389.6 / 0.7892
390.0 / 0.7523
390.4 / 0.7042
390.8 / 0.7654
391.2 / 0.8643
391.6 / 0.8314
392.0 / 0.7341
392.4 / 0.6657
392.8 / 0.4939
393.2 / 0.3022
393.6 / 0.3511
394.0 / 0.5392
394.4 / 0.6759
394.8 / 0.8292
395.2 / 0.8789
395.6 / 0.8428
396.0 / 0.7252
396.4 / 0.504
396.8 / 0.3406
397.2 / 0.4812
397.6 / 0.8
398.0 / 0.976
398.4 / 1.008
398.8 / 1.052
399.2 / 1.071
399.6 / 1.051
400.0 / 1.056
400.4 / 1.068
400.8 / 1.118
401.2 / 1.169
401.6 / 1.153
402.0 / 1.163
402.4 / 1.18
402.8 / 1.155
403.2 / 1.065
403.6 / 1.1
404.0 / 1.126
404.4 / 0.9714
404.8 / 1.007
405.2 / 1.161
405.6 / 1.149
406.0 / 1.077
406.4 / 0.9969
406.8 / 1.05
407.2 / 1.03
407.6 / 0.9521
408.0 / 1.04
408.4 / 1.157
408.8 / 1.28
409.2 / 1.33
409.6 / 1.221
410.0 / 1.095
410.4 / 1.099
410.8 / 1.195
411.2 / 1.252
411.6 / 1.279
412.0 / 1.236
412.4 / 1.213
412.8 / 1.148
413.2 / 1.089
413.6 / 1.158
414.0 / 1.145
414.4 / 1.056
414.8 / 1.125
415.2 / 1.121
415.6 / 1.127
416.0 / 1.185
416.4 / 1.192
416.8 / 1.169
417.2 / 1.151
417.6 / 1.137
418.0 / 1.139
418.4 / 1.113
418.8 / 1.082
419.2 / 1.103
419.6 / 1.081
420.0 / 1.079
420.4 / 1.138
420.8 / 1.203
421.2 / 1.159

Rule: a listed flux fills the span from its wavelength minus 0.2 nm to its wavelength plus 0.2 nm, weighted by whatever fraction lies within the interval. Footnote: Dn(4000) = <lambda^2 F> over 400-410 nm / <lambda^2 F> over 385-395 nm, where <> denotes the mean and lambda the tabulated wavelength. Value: 1.9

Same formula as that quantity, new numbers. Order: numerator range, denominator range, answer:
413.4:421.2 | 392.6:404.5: 1.41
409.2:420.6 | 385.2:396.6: 2.03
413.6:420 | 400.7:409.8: 1.07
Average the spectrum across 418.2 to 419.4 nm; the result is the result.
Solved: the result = 1.1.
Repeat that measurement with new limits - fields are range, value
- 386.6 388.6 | 0.541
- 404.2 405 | 0.989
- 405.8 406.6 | 1.04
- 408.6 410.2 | 1.23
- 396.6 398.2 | 0.649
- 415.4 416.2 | 1.16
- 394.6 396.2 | 0.819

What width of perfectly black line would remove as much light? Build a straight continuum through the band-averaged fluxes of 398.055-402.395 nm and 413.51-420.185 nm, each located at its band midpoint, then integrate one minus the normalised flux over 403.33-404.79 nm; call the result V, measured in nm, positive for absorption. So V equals 0.055 nm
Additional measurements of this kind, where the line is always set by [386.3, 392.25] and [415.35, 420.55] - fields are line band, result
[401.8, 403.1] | -0.403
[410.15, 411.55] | -0.235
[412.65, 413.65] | -0.069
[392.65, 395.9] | 0.597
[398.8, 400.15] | -0.357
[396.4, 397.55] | 0.462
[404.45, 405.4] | -0.147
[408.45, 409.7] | -0.351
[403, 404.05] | -0.223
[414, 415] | -0.024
